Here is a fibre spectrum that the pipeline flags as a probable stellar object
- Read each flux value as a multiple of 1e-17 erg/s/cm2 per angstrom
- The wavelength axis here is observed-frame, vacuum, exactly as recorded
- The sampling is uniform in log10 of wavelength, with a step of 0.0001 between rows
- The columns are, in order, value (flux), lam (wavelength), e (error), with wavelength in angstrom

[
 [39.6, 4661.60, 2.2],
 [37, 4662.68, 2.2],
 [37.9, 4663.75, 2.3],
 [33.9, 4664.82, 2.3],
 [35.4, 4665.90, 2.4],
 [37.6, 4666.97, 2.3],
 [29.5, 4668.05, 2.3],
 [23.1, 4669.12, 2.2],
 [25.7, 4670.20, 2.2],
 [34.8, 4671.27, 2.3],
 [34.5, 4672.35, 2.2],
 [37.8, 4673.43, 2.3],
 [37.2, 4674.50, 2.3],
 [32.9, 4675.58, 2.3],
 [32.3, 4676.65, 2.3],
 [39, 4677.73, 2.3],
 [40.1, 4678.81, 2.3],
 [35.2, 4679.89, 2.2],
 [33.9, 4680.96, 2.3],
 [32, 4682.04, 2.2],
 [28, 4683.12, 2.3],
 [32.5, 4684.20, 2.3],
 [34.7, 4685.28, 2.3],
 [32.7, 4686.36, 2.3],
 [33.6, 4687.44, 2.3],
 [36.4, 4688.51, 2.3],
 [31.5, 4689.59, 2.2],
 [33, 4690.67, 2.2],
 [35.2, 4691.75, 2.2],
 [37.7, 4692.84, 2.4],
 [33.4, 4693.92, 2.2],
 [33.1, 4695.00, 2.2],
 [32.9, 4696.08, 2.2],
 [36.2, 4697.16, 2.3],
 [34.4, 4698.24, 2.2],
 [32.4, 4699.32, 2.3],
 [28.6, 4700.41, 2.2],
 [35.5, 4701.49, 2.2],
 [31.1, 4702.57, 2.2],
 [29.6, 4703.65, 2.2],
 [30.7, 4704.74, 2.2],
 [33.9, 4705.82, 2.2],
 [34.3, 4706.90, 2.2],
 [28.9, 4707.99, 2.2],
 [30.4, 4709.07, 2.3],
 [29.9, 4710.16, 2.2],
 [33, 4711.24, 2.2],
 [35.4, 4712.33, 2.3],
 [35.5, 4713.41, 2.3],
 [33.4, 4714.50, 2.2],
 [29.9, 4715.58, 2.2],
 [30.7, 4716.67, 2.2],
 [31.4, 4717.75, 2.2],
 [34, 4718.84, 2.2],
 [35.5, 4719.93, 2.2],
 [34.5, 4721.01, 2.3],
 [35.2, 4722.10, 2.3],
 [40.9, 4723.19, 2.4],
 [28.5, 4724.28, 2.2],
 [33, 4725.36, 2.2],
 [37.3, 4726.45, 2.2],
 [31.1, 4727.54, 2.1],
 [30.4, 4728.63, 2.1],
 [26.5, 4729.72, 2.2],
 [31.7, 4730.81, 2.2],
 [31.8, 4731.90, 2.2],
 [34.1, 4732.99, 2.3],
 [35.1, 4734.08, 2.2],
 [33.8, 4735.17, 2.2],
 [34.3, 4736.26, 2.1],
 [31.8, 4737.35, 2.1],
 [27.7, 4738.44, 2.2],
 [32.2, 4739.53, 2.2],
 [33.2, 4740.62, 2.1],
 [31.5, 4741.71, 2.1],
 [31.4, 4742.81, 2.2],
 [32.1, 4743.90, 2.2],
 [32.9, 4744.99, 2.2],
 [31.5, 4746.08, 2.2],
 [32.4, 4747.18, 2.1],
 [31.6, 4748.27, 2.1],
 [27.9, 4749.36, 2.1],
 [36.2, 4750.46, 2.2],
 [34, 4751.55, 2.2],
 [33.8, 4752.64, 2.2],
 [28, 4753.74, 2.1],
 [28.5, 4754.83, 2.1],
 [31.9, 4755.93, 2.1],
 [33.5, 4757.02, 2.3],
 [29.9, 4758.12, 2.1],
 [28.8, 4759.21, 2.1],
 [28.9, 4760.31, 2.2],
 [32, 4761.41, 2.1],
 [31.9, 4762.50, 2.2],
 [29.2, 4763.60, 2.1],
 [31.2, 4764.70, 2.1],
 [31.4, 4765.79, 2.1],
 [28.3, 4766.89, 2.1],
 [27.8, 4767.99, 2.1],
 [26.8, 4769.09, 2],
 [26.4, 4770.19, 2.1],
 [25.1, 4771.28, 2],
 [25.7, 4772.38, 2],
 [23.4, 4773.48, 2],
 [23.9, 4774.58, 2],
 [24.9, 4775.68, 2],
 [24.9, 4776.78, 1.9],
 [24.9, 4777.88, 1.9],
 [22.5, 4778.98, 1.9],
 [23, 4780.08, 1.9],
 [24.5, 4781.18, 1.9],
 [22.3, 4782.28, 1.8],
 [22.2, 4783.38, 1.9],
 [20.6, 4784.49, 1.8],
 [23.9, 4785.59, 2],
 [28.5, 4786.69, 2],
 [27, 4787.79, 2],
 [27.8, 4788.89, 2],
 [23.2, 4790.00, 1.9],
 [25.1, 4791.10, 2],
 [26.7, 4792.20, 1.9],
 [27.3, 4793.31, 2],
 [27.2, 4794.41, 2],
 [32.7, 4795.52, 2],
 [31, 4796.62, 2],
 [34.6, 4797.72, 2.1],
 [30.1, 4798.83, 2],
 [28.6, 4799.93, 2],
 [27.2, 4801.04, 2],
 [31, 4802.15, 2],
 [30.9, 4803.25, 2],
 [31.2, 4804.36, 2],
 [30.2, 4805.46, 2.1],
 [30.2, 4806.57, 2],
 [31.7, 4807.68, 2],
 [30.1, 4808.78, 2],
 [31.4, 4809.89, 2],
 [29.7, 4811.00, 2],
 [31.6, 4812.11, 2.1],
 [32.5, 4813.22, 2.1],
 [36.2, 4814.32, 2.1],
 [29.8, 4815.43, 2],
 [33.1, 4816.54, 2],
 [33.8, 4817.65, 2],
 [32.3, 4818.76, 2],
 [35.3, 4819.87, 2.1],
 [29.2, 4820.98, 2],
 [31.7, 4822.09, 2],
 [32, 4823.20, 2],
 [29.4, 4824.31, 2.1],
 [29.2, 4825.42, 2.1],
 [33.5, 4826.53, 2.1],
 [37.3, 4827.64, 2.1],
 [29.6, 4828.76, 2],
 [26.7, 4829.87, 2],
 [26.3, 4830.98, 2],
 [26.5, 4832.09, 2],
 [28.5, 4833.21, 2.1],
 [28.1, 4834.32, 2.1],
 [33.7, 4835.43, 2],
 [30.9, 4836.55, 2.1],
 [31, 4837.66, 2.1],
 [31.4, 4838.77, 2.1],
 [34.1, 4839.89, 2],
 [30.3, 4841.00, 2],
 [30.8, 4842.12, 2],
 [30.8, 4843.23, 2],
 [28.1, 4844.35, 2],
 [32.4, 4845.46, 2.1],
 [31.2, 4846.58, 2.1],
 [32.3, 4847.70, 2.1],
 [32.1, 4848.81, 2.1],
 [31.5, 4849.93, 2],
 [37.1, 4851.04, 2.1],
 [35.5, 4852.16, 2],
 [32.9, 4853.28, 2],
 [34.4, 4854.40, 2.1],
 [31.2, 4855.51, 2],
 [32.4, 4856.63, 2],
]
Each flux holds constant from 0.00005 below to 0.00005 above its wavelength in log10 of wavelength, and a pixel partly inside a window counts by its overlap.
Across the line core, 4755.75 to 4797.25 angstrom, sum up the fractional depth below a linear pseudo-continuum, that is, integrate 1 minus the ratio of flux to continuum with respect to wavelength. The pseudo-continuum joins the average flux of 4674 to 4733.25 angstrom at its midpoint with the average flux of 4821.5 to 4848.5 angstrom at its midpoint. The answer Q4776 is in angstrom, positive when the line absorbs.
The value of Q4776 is 6.3 angstrom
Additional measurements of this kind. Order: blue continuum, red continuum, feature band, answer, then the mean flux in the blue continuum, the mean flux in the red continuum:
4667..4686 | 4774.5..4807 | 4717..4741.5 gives -2.0 angstrom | 33.2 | 27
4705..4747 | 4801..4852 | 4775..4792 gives 4.0 angstrom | 32.6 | 31.2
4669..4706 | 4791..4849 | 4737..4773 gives 1.8 angstrom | 33.4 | 30.8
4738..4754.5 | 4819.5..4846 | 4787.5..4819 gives 0.9 angstrom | 31.8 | 30.7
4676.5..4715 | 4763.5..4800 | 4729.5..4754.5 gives -2.0 angstrom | 33.3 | 26.5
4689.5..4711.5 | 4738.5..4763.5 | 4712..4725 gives -0.6 angstrom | 32.7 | 31.4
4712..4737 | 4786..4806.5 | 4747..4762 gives 0.1 angstrom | 33.2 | 28.9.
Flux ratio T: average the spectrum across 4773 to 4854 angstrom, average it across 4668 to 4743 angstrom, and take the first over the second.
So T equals 0.9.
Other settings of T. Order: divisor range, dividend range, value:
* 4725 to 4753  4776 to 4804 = 0.83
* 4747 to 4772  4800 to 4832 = 1.03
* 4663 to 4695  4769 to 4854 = 0.87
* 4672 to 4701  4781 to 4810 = 0.82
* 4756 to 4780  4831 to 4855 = 1.14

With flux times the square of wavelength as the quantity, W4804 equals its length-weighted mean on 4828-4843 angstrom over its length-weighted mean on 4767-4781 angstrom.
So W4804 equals 1.23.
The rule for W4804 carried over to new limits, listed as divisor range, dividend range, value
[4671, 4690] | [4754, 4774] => 0.87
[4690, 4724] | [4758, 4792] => 0.81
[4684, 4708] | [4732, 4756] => 0.98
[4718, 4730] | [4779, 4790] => 0.74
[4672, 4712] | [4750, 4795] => 0.85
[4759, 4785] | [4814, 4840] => 1.21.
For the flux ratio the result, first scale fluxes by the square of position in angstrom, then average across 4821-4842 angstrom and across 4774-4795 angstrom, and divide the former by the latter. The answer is 1.3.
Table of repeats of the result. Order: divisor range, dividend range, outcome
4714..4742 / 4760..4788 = 0.82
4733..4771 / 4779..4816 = 0.93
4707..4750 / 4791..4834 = 0.98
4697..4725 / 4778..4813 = 0.88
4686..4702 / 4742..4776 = 0.91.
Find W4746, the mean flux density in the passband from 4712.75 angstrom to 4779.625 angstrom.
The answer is 30.8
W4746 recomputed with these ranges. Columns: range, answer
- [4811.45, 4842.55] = 31.2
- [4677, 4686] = 34.3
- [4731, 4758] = 32.1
